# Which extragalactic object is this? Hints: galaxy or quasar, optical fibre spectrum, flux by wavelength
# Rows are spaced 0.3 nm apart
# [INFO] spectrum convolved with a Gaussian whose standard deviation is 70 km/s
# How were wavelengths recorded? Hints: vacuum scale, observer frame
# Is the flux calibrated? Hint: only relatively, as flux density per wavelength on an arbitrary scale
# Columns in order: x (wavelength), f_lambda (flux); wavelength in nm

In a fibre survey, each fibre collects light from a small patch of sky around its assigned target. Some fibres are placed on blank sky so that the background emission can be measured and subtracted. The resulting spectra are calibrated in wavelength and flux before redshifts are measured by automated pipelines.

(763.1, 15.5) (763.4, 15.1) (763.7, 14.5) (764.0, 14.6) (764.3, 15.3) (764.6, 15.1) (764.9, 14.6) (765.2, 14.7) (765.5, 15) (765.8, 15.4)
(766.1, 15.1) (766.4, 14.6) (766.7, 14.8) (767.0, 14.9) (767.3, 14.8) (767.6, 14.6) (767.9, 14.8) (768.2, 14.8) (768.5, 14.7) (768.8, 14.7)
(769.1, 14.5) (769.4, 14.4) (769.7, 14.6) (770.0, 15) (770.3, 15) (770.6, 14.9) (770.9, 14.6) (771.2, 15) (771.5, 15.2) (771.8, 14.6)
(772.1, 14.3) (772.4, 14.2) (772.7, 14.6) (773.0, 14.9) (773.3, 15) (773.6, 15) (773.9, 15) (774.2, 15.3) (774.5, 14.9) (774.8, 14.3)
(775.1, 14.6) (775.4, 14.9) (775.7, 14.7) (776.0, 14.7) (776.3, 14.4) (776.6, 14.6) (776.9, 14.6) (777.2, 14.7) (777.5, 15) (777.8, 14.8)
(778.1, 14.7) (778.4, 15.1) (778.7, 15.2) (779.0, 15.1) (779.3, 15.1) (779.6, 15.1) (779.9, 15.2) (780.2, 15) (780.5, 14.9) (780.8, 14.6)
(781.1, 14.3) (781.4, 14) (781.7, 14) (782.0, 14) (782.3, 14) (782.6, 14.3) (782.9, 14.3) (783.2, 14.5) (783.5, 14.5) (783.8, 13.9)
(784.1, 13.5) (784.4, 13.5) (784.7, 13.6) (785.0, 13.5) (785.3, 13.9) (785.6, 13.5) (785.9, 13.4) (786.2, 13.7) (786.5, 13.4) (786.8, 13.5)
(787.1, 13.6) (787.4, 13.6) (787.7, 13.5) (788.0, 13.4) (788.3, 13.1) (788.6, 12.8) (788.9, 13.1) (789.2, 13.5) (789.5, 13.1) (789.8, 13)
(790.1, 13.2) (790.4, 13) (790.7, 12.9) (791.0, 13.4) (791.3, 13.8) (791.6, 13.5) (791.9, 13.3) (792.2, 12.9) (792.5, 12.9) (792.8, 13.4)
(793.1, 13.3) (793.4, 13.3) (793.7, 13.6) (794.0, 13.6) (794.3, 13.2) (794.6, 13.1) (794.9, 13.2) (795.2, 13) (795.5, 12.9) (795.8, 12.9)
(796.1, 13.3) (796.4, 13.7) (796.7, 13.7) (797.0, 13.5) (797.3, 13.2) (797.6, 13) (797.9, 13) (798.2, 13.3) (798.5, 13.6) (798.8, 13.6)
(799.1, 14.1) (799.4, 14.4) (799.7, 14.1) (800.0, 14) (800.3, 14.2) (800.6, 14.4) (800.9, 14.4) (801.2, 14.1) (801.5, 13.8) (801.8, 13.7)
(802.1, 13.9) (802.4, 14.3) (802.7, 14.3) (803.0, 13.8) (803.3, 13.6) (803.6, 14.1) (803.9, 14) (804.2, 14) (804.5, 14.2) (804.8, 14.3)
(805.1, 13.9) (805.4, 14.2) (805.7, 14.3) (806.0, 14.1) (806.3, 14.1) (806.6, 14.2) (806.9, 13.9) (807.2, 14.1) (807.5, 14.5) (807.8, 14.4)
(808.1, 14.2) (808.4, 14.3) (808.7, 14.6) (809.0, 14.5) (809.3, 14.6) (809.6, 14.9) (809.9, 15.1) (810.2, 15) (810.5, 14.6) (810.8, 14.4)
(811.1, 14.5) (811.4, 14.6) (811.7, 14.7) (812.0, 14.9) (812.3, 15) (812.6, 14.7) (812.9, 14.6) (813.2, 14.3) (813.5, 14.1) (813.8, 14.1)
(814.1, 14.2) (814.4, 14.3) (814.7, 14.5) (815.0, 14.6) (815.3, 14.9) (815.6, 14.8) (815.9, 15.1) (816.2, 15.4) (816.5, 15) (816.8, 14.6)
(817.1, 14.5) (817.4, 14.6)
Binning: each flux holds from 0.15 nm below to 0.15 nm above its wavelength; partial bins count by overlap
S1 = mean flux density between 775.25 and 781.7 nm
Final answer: 14.8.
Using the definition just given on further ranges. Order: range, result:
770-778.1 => 14.8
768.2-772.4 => 14.7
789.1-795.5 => 13.2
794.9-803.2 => 13.7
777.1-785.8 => 14.4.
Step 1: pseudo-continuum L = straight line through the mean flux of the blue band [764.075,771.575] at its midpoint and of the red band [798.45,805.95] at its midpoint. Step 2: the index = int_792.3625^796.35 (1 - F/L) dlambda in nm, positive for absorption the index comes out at 0.284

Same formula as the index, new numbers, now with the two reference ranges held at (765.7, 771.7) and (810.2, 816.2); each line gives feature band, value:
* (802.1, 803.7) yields 0.071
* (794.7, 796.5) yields 0.188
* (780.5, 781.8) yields 0.039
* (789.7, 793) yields 0.335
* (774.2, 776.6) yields 0.016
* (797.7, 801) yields 0.174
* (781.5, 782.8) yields 0.059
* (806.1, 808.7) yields 0.071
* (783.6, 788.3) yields 0.374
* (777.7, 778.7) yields -0.010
